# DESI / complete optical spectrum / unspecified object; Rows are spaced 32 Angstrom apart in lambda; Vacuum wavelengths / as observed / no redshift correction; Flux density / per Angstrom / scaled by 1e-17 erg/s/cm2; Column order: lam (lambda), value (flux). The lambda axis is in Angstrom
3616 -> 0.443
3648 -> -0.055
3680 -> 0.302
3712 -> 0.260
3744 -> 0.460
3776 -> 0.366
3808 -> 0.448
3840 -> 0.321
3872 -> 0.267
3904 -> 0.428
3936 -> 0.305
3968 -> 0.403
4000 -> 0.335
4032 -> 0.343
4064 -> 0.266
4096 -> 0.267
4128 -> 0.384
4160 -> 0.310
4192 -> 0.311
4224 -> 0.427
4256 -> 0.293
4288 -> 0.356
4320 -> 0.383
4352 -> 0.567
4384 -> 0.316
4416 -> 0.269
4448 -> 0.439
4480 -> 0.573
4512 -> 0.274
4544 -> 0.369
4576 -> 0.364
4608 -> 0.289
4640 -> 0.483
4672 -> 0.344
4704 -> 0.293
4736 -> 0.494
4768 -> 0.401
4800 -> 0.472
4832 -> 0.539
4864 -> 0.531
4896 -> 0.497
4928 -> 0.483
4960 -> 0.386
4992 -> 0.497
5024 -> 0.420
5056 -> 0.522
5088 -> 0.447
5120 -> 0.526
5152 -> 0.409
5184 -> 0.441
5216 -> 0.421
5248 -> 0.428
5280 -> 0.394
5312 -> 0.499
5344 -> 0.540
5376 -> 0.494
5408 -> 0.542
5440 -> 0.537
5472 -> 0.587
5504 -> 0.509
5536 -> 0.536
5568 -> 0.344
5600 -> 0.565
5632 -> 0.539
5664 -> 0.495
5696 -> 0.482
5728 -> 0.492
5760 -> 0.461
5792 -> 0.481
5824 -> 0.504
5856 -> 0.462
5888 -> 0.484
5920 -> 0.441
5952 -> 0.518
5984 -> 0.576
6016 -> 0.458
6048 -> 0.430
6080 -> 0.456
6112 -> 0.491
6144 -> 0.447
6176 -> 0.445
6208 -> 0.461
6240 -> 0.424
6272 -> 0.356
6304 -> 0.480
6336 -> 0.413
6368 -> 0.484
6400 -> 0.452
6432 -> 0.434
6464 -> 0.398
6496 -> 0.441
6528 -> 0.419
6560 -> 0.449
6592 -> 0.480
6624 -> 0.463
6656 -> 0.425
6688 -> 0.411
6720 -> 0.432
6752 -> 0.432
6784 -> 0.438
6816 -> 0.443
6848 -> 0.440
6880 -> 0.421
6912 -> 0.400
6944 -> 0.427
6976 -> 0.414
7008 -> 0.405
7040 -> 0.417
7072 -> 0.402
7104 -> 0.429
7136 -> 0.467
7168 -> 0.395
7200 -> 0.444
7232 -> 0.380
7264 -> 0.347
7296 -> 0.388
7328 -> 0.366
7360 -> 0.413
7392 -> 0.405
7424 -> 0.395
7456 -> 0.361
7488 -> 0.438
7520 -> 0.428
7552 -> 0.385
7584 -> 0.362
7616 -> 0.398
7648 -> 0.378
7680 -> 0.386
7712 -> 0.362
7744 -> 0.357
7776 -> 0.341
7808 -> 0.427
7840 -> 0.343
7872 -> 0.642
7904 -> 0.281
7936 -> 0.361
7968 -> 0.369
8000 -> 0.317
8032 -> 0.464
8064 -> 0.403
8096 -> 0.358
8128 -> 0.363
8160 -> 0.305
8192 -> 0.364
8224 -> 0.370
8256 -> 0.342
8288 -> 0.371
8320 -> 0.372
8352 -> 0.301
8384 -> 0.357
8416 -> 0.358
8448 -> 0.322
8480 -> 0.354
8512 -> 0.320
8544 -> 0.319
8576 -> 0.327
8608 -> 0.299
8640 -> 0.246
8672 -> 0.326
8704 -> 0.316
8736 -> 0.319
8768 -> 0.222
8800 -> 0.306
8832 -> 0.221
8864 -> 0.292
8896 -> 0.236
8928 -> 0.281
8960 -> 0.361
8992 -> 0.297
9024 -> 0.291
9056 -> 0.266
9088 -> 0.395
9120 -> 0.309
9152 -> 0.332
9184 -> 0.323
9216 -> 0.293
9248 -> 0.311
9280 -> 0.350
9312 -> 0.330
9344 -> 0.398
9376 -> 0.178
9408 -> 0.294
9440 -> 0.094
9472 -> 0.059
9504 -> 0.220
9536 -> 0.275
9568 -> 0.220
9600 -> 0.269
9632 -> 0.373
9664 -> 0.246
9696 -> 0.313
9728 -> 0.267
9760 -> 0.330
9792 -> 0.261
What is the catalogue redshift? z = 0.20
